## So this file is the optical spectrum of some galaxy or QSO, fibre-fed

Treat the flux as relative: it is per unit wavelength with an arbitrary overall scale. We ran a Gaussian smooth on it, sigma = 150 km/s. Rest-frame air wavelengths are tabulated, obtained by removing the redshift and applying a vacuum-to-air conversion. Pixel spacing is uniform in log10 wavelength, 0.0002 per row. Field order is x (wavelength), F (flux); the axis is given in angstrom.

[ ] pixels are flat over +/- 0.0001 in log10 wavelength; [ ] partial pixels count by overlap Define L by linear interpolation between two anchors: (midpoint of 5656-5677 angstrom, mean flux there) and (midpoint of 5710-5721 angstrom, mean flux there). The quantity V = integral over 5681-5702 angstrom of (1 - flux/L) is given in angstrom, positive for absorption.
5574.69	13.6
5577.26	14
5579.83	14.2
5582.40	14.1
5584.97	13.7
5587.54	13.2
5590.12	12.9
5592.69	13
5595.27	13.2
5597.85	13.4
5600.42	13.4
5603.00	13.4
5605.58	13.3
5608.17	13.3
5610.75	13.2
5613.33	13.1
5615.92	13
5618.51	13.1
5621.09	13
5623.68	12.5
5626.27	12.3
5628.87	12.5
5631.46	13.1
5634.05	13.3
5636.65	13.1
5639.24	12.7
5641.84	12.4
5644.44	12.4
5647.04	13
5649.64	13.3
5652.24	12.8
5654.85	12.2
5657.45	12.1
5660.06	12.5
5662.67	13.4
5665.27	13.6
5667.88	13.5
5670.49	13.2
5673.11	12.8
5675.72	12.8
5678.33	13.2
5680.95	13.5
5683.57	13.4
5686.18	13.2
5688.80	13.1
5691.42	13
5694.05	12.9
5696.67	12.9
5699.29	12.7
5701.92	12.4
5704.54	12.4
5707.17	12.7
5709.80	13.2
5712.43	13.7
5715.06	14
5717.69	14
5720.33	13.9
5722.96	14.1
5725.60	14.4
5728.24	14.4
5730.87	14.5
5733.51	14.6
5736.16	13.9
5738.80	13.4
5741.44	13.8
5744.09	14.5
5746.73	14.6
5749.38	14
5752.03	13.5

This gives 0.6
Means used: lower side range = 13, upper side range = 13.8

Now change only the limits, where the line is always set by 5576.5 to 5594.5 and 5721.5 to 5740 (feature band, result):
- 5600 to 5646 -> 2.62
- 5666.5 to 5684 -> 0.95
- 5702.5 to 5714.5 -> 0.91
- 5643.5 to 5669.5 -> 1.83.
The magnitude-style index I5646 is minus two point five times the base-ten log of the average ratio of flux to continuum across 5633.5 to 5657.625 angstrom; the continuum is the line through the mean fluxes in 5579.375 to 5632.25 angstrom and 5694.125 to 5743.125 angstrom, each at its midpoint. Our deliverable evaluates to 0.05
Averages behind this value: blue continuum 13.2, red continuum 13.6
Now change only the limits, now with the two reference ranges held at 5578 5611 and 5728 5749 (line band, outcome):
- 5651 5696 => 0.068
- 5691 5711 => 0.100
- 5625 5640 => 0.065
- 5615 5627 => 0.063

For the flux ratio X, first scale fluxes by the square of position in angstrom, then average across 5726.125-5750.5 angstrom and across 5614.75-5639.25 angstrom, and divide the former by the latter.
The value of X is 1.15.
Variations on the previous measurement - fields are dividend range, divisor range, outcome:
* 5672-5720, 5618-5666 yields 1.05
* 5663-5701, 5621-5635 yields 1.05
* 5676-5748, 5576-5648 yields 1.07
